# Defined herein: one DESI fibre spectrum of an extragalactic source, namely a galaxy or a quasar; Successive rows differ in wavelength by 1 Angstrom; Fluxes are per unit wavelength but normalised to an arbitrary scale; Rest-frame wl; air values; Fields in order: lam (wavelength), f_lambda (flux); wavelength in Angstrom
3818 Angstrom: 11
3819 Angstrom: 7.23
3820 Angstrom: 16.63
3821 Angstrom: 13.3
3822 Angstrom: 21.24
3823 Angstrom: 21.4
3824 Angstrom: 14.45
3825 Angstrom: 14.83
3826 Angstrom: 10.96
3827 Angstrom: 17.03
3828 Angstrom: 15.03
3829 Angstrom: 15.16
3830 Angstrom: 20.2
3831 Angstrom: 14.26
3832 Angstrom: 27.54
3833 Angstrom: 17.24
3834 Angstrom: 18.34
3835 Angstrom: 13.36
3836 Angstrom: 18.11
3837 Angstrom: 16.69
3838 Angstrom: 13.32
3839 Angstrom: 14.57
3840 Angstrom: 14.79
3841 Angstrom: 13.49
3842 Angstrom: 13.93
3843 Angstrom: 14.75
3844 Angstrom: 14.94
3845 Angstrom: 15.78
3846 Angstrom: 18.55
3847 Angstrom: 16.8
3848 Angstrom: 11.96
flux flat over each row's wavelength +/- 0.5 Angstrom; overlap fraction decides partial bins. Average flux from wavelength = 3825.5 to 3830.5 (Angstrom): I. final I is 15.7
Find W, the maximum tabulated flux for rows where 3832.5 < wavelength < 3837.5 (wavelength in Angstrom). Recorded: 18.34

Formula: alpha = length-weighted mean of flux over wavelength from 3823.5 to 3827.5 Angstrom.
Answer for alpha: 14.3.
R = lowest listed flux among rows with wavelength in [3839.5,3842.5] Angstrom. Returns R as 13.49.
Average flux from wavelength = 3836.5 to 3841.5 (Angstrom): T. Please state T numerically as 14.6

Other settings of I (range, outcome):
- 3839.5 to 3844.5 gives 14.4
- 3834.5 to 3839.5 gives 15.2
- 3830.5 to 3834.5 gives 19.3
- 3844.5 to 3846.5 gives 17.2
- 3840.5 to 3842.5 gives 13.7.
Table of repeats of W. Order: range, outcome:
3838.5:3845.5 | 15.78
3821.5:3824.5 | 21.4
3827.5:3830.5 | 20.2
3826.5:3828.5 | 17.03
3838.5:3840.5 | 14.79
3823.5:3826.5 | 14.83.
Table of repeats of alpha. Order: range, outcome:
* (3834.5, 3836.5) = 15.7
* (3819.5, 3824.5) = 17.4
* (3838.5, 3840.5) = 14.7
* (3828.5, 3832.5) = 19.3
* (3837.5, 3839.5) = 13.9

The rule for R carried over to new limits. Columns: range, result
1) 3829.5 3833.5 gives 14.26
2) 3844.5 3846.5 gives 15.78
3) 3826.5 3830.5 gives 15.03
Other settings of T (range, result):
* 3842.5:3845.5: 15.2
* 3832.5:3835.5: 16.3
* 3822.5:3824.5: 17.9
